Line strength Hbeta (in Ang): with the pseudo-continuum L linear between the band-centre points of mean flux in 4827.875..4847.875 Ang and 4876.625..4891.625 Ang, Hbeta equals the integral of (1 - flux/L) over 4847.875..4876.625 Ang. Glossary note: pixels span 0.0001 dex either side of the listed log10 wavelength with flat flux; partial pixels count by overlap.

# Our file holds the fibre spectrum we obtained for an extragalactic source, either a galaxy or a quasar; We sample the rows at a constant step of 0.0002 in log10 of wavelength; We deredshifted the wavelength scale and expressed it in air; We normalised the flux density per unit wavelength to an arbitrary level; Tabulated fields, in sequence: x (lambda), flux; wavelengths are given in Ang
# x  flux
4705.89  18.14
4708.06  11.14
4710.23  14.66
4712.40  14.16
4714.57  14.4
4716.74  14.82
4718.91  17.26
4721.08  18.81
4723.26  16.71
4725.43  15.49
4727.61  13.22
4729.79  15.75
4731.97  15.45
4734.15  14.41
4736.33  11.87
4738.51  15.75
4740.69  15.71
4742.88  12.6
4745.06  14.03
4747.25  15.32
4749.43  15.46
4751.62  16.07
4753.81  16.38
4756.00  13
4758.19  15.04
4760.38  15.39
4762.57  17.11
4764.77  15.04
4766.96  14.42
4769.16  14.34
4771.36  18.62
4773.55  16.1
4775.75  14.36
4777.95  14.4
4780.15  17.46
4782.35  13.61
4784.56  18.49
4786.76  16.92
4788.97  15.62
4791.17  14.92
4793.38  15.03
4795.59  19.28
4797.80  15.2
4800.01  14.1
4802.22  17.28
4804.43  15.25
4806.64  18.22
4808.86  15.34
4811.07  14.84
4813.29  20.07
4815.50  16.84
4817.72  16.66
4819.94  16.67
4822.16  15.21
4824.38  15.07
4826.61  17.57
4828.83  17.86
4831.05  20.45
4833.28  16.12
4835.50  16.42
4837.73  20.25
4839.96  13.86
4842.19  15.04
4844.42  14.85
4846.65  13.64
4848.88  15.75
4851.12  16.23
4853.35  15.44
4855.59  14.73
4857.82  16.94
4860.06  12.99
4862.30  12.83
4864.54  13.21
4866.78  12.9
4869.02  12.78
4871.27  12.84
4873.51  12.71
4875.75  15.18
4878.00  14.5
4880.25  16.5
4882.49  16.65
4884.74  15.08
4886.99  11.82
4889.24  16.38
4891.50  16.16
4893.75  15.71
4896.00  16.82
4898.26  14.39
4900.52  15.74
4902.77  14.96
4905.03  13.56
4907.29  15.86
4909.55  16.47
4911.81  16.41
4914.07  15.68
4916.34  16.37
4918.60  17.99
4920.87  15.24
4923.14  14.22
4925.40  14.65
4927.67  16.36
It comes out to 3.0 Ang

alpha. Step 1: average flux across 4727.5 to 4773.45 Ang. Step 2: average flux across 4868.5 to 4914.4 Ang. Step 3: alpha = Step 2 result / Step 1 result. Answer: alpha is 1.0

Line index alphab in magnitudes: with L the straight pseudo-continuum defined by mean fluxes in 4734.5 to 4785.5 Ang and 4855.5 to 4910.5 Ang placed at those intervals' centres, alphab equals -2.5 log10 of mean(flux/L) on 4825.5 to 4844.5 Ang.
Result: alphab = -0.15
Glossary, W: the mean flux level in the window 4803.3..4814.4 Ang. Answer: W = 16.8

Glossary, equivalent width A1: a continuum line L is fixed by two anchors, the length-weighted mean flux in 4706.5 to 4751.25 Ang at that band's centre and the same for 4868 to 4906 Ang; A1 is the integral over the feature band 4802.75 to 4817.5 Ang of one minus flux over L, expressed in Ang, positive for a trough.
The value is -1.9 Ang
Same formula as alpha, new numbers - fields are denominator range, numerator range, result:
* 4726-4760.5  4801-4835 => 1.15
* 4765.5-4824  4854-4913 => 0.92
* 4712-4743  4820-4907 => 1.00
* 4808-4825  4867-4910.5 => 0.91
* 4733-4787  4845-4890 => 0.95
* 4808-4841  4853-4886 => 0.85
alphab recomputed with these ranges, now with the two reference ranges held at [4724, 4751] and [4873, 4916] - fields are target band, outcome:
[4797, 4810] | -0.069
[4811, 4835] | -0.141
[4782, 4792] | -0.087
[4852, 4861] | 0.005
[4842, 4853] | 0.000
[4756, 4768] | -0.032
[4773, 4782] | -0.040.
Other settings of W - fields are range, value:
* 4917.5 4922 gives 16.6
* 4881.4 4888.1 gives 14.5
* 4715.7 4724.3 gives 16.9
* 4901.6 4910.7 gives 15.2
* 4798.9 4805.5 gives 15.6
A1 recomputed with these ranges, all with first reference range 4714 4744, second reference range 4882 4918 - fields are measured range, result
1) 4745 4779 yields -0.3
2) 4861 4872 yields 1.8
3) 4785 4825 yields -2.5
